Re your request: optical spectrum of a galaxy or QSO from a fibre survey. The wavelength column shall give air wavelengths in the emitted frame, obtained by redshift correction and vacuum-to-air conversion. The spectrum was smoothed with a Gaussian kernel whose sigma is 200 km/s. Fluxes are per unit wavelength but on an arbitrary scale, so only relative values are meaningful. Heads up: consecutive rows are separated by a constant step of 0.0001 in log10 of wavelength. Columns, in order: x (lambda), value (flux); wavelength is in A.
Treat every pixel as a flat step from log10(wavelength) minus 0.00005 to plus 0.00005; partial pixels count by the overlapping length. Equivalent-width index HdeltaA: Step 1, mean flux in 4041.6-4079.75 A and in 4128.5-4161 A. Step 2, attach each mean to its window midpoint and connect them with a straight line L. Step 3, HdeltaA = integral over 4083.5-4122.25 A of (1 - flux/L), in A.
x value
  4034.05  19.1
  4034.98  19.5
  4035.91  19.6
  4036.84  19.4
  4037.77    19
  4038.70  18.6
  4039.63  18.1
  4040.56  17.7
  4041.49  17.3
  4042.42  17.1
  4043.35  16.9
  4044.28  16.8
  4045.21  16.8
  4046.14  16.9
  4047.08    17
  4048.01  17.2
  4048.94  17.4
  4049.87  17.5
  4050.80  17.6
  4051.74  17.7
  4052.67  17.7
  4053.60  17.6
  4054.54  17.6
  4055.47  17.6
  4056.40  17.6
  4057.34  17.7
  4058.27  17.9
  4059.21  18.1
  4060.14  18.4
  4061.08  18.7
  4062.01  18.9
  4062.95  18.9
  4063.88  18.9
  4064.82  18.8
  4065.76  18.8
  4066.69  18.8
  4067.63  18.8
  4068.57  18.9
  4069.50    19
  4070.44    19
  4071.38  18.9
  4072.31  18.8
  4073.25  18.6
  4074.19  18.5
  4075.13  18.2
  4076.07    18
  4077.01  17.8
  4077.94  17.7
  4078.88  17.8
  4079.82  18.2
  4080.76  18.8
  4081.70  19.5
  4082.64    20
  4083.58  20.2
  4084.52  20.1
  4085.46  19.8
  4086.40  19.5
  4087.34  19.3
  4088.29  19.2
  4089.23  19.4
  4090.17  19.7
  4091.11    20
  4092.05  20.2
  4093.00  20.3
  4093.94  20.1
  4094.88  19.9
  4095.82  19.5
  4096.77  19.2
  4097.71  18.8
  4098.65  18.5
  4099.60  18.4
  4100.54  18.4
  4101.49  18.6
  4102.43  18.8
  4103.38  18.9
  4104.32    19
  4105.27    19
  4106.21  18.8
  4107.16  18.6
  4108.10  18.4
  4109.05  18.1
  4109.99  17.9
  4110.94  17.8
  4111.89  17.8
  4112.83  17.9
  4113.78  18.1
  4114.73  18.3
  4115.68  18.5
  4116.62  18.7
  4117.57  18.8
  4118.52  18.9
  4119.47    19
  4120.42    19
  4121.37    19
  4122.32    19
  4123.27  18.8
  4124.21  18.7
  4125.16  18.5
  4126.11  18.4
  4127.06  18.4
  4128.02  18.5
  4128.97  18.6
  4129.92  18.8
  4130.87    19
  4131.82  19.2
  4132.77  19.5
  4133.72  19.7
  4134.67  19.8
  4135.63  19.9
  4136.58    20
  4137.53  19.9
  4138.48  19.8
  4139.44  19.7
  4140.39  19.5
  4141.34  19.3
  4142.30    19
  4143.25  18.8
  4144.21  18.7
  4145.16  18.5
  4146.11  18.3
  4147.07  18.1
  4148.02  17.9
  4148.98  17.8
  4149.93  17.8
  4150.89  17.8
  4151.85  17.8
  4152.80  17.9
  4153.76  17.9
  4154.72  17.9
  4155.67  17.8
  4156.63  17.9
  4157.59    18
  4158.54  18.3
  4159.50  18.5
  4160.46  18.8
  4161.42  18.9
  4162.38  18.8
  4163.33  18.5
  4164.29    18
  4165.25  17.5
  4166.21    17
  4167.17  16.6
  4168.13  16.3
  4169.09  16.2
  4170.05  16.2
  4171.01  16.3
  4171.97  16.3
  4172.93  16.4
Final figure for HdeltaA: -1.3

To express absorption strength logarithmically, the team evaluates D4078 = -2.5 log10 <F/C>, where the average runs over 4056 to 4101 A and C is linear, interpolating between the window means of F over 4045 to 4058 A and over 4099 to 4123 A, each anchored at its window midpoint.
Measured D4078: -0.06 mag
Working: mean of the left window 17.4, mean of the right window 18.5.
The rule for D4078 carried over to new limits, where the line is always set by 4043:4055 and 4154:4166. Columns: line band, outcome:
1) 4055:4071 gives -0.068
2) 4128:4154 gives -0.047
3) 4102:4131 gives -0.043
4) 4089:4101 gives -0.103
